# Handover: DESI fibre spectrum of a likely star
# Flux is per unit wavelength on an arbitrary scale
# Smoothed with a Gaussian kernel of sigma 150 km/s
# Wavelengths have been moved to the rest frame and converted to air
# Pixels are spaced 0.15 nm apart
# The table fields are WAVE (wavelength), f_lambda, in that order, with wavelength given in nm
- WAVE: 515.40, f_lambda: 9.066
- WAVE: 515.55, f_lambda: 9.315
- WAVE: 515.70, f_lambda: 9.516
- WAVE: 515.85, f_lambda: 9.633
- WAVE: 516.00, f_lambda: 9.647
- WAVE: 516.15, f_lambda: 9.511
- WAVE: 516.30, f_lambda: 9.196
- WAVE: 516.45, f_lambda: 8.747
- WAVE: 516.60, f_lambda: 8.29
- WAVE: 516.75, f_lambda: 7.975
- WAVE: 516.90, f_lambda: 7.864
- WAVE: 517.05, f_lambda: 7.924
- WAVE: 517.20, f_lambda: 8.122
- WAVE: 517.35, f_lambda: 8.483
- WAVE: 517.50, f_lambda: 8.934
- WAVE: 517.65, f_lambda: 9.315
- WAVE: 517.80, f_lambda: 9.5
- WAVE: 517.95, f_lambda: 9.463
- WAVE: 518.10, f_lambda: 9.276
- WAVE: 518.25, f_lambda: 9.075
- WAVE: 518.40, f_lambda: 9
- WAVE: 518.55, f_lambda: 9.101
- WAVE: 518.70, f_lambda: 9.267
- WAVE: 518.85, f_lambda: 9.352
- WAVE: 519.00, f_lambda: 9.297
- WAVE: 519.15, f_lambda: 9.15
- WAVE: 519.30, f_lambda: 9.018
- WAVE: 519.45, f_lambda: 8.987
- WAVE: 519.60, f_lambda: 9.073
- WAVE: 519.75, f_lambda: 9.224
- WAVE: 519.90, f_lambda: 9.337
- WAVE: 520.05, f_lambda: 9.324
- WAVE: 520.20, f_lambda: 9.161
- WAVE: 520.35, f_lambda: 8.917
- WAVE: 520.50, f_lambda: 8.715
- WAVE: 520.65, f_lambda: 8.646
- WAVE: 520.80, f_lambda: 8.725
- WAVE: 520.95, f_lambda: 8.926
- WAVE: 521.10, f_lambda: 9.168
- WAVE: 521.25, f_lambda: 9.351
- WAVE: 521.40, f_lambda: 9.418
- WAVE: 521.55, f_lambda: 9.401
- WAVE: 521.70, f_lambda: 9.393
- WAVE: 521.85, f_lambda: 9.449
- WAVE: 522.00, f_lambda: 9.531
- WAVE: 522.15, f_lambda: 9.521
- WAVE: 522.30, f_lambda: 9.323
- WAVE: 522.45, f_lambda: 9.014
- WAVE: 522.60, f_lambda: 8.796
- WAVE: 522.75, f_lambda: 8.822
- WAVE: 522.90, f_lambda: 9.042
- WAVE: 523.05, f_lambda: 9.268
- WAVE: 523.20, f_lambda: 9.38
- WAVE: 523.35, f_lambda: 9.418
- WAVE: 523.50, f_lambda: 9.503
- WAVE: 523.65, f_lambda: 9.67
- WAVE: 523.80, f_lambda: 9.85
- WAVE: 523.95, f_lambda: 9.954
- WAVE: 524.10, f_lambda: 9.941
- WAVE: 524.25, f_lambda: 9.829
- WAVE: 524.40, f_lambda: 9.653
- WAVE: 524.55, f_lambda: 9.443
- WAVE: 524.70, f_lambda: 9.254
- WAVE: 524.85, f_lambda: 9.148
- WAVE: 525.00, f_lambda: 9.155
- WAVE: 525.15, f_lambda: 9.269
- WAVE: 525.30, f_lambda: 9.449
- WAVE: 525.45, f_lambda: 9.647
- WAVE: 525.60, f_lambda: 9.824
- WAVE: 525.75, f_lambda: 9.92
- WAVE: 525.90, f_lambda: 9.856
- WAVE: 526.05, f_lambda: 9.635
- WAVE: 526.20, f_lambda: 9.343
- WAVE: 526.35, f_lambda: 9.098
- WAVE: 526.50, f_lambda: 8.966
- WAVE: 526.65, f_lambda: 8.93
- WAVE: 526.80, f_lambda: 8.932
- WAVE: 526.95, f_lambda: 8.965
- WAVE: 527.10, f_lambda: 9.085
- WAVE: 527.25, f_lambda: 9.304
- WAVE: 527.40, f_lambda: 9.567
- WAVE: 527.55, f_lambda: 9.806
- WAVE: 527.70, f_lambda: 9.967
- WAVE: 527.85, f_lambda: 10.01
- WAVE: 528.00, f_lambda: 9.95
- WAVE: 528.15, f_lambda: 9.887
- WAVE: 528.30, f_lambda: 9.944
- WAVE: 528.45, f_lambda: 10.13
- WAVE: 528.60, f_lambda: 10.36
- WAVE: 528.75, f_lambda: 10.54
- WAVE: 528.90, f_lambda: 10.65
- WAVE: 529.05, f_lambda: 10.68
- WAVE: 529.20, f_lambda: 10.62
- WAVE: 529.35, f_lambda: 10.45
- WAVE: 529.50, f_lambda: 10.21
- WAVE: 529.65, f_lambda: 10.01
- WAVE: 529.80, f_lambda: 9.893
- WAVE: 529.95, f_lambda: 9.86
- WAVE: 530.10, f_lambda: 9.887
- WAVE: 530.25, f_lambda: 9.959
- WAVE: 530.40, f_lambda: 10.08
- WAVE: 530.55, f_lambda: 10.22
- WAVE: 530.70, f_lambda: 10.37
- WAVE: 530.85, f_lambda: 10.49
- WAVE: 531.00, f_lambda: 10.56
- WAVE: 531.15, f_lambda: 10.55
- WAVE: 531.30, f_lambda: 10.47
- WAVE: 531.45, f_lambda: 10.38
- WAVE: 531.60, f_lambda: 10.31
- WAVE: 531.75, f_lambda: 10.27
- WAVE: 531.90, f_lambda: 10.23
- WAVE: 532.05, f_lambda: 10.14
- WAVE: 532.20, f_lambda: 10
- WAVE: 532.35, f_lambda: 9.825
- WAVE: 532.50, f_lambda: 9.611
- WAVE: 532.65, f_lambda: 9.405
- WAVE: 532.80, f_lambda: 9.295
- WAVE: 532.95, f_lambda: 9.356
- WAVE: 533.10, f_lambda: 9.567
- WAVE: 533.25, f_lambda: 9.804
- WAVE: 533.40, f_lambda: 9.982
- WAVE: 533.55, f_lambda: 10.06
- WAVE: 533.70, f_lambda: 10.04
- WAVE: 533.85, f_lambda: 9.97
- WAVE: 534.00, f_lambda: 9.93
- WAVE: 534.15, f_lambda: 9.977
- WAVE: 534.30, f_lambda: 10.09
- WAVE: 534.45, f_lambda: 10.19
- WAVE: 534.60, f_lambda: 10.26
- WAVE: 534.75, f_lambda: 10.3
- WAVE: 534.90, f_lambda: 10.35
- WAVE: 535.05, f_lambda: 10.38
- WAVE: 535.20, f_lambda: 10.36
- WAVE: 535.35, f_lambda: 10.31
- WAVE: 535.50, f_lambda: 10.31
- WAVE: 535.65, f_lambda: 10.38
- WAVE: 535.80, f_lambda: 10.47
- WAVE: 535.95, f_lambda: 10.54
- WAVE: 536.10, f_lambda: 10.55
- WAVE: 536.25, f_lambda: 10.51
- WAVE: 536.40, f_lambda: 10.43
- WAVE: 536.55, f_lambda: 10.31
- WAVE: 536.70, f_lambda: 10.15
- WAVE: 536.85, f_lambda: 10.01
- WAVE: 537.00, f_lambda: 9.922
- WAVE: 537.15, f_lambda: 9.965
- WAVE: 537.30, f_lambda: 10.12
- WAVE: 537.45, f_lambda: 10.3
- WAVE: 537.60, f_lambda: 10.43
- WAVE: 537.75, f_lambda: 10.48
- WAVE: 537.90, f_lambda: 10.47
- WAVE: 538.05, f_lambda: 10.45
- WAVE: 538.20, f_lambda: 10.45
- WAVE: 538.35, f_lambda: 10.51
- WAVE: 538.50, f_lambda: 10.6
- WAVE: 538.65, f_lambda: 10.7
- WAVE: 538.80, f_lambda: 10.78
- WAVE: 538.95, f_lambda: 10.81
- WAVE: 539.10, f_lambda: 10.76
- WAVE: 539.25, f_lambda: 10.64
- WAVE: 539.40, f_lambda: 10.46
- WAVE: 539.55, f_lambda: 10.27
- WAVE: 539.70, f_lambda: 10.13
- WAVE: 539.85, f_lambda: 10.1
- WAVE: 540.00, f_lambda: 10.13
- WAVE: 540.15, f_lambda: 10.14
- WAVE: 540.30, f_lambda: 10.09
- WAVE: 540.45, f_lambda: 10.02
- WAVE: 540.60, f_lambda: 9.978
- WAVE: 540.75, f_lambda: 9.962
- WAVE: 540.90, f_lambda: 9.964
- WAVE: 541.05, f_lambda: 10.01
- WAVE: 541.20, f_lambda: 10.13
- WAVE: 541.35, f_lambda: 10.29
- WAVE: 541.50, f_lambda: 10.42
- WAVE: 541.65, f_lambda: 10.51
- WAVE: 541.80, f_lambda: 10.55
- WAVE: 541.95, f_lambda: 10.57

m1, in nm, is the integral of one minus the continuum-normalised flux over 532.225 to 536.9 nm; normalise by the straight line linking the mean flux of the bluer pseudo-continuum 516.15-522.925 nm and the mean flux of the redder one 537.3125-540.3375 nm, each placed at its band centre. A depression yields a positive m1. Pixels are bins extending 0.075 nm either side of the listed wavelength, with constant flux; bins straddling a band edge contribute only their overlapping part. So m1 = 0.016 nm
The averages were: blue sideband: 9.02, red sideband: 10.4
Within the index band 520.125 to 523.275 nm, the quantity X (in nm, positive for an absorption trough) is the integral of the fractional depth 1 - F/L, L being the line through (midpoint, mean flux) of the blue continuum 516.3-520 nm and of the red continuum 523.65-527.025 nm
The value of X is 0.015 nm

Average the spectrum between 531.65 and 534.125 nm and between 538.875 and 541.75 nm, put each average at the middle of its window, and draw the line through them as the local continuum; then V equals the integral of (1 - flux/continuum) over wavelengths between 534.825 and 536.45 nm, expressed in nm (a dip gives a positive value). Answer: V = -0.07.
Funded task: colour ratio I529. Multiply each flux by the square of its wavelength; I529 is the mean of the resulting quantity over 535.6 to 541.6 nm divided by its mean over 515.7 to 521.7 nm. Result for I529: 1.2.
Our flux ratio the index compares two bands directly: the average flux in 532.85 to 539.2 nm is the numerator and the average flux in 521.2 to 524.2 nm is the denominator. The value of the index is 1.1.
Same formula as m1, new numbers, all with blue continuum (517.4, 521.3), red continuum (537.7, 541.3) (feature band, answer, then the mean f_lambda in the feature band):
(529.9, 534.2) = -0.06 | 10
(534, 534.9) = -0.01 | 10.2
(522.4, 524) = 0.00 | 9.33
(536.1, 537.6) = -0.01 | 10.2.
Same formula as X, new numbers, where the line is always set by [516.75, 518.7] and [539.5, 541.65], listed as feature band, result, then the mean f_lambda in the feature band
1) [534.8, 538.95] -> -0.196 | 10.4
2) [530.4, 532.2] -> -0.138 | 10.3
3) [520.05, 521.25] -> 0.005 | 8.95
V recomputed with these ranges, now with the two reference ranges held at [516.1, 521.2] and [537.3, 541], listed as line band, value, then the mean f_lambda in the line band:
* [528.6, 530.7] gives -0.118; 10.2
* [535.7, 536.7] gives -0.029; 10.4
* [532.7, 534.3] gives 0.025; 9.81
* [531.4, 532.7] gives -0.021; 10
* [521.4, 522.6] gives -0.022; 9.34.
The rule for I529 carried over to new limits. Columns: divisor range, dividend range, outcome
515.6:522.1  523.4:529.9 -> 1.11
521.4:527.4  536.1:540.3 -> 1.16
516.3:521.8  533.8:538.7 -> 1.23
